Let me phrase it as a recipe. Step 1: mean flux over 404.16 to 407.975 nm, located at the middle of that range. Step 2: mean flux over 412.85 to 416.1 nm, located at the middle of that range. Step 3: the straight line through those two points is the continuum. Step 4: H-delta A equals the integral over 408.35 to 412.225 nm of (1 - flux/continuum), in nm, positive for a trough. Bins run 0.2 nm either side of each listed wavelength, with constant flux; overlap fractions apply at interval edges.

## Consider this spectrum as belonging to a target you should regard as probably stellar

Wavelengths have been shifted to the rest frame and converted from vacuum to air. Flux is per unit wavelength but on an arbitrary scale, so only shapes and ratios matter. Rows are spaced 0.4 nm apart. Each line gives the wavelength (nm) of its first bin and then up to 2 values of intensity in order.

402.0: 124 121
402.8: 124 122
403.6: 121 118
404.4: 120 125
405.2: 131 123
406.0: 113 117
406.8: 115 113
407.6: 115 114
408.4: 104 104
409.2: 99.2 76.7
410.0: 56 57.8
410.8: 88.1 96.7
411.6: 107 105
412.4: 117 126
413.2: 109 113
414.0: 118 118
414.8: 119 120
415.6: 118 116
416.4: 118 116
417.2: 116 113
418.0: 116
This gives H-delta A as 0.95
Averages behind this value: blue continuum 119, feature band 89.1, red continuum 117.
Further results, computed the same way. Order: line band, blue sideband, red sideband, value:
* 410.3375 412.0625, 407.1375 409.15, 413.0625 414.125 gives 0.294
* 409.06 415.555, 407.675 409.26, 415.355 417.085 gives 0.582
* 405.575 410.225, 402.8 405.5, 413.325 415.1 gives 0.677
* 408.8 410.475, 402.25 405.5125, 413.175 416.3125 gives 0.594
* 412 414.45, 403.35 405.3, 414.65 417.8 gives 0.053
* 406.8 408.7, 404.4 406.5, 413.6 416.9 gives 0.148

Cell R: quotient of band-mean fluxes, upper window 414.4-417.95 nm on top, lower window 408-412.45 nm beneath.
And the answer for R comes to 1.27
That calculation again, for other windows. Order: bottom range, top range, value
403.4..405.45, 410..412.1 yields 0.71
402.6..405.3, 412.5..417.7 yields 0.95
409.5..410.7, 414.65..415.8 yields 1.85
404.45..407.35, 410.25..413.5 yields 0.85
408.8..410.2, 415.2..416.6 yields 1.45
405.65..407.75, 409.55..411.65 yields 0.68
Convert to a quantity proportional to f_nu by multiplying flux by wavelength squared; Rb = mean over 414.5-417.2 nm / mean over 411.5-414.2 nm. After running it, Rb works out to 1.05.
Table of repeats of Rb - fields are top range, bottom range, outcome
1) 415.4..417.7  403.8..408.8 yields 1.05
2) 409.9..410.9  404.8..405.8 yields 0.54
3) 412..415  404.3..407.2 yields 1.01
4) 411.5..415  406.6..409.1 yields 1.07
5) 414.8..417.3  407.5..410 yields 1.24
